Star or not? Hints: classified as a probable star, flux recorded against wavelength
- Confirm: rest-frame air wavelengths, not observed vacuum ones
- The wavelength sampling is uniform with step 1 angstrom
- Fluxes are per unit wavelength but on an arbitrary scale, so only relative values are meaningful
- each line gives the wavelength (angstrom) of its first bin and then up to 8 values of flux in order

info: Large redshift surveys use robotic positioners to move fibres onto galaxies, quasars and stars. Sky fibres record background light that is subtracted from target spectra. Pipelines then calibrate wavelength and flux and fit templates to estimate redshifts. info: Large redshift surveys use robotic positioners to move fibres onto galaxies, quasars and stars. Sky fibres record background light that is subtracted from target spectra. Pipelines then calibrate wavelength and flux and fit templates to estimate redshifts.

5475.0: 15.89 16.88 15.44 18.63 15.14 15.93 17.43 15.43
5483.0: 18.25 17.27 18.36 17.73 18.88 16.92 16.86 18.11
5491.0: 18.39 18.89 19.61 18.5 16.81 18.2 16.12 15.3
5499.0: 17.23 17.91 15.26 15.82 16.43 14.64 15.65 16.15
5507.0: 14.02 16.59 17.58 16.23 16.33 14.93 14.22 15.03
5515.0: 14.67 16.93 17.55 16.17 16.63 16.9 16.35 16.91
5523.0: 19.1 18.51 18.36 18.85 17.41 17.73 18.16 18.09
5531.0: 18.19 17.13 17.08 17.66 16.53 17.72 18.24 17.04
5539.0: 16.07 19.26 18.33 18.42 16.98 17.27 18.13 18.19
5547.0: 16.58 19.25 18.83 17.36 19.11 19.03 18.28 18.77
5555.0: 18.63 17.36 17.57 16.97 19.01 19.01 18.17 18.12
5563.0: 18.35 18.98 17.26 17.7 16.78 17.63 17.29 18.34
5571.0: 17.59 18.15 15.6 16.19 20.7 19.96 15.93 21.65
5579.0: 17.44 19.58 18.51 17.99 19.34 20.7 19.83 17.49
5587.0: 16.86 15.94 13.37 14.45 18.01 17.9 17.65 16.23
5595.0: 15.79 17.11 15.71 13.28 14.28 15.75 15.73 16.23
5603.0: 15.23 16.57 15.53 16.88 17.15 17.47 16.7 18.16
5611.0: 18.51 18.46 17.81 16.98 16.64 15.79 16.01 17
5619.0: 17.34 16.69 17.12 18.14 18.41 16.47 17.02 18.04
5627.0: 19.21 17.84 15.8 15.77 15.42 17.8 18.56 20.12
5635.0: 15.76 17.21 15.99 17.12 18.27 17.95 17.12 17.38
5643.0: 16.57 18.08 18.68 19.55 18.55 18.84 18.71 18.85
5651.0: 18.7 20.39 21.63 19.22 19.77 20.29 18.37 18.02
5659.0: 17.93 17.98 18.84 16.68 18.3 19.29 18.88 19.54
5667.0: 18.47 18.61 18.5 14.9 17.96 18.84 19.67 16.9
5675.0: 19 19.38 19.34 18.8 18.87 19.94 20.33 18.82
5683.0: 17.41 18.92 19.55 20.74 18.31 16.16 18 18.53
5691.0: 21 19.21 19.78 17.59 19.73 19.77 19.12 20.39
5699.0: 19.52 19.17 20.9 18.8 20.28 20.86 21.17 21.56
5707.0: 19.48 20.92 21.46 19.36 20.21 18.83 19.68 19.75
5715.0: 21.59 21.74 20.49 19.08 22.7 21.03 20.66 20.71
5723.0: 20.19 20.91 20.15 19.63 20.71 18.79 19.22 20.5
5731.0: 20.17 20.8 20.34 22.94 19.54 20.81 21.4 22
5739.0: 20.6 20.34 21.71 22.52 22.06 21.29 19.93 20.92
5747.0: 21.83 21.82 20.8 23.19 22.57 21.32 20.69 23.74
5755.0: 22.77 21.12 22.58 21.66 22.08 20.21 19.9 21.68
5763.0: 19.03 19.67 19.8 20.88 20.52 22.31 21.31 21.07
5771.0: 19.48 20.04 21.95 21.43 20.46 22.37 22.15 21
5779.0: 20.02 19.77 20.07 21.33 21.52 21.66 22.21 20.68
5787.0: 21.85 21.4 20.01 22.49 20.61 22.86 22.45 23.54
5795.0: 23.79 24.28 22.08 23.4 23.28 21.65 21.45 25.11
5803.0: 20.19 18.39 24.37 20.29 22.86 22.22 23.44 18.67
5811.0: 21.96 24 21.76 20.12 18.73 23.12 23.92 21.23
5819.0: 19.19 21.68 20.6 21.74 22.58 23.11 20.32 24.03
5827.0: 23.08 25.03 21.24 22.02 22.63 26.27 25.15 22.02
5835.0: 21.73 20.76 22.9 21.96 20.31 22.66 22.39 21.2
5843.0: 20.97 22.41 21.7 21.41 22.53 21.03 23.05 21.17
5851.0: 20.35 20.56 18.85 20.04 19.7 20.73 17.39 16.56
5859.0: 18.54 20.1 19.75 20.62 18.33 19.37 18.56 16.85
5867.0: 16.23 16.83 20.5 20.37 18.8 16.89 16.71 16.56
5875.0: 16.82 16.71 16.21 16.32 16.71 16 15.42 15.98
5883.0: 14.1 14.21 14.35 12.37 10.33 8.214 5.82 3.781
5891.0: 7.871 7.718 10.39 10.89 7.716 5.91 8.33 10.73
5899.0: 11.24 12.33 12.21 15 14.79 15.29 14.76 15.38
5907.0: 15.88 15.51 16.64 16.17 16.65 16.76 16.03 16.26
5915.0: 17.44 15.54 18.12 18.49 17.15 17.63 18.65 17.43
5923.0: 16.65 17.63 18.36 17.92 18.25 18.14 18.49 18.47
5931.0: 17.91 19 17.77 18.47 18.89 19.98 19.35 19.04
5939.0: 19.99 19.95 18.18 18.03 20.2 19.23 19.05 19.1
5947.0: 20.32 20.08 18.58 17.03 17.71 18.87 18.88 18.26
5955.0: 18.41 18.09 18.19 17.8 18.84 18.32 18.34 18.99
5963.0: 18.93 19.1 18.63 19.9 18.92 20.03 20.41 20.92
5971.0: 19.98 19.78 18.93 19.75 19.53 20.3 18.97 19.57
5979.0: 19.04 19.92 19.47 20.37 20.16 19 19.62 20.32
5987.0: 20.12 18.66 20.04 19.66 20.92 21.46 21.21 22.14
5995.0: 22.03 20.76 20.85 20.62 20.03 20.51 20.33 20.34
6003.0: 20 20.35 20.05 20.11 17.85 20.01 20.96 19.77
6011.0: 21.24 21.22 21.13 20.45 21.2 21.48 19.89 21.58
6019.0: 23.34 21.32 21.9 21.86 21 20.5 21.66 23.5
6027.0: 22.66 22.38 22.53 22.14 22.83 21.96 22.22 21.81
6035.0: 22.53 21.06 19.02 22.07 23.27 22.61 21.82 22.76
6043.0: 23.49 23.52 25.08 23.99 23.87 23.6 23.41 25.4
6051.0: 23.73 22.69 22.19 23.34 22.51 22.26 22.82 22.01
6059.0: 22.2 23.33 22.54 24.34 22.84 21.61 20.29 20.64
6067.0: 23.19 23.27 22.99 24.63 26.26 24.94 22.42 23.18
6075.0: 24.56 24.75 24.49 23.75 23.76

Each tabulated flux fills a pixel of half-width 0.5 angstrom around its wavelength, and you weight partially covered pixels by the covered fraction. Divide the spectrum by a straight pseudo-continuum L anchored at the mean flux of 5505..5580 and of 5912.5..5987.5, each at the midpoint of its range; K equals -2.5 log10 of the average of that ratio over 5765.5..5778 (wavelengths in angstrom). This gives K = -0.16 mag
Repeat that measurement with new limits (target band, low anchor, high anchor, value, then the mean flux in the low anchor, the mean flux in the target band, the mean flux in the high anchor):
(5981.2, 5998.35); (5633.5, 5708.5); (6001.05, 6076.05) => 0.07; 18.9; 20.4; 22.2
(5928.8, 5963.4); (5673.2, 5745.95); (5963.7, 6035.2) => 0.10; 20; 18.8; 20.6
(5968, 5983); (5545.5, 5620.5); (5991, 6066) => 0.08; 17.4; 19.8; 21.8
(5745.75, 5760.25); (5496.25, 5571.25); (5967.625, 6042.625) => -0.16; 17.3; 21.9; 20.8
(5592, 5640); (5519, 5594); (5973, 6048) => 0.09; 17.9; 16.9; 21.1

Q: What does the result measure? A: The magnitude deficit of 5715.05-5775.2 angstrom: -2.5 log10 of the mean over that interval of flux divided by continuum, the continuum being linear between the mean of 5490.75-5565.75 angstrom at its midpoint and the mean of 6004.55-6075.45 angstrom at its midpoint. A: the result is -0.08 mag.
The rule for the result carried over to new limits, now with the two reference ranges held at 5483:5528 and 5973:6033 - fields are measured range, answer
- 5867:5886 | 0.19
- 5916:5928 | 0.13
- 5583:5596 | 0.03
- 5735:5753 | -0.14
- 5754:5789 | -0.12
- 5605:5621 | 0.04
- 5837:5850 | -0.12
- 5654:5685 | -0.03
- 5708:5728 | -0.10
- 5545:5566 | -0.06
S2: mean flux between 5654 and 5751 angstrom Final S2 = 19.8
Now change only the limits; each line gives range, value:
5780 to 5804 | 22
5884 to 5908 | 11.1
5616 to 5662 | 17.9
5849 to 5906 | 15.2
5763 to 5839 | 21.8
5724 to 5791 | 21.1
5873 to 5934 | 14.7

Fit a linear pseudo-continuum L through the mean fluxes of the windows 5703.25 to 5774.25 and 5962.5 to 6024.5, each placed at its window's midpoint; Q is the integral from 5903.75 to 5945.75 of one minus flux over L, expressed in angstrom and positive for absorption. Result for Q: 5.6 angstrom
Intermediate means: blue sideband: 20.9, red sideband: 20.3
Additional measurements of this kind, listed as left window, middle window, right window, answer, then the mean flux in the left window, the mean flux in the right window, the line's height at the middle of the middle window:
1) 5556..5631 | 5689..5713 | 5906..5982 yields -2.98 angstrom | 17.3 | 18.5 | 17.7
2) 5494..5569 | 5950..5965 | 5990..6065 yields 1.95 angstrom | 17.3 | 21.8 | 21.2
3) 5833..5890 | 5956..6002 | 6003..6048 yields 2.15 angstrom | 18.3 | 21.7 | 20.8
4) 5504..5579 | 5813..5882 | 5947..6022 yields -4.01 angstrom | 17.5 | 19.9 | 19.2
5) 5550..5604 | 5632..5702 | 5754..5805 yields 2.17 angstrom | 17.5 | 21.5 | 19.3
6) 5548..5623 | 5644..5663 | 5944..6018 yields -1.13 angstrom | 17.4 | 19.8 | 17.8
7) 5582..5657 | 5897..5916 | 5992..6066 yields 5.31 angstrom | 17.4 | 21.9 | 20.5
